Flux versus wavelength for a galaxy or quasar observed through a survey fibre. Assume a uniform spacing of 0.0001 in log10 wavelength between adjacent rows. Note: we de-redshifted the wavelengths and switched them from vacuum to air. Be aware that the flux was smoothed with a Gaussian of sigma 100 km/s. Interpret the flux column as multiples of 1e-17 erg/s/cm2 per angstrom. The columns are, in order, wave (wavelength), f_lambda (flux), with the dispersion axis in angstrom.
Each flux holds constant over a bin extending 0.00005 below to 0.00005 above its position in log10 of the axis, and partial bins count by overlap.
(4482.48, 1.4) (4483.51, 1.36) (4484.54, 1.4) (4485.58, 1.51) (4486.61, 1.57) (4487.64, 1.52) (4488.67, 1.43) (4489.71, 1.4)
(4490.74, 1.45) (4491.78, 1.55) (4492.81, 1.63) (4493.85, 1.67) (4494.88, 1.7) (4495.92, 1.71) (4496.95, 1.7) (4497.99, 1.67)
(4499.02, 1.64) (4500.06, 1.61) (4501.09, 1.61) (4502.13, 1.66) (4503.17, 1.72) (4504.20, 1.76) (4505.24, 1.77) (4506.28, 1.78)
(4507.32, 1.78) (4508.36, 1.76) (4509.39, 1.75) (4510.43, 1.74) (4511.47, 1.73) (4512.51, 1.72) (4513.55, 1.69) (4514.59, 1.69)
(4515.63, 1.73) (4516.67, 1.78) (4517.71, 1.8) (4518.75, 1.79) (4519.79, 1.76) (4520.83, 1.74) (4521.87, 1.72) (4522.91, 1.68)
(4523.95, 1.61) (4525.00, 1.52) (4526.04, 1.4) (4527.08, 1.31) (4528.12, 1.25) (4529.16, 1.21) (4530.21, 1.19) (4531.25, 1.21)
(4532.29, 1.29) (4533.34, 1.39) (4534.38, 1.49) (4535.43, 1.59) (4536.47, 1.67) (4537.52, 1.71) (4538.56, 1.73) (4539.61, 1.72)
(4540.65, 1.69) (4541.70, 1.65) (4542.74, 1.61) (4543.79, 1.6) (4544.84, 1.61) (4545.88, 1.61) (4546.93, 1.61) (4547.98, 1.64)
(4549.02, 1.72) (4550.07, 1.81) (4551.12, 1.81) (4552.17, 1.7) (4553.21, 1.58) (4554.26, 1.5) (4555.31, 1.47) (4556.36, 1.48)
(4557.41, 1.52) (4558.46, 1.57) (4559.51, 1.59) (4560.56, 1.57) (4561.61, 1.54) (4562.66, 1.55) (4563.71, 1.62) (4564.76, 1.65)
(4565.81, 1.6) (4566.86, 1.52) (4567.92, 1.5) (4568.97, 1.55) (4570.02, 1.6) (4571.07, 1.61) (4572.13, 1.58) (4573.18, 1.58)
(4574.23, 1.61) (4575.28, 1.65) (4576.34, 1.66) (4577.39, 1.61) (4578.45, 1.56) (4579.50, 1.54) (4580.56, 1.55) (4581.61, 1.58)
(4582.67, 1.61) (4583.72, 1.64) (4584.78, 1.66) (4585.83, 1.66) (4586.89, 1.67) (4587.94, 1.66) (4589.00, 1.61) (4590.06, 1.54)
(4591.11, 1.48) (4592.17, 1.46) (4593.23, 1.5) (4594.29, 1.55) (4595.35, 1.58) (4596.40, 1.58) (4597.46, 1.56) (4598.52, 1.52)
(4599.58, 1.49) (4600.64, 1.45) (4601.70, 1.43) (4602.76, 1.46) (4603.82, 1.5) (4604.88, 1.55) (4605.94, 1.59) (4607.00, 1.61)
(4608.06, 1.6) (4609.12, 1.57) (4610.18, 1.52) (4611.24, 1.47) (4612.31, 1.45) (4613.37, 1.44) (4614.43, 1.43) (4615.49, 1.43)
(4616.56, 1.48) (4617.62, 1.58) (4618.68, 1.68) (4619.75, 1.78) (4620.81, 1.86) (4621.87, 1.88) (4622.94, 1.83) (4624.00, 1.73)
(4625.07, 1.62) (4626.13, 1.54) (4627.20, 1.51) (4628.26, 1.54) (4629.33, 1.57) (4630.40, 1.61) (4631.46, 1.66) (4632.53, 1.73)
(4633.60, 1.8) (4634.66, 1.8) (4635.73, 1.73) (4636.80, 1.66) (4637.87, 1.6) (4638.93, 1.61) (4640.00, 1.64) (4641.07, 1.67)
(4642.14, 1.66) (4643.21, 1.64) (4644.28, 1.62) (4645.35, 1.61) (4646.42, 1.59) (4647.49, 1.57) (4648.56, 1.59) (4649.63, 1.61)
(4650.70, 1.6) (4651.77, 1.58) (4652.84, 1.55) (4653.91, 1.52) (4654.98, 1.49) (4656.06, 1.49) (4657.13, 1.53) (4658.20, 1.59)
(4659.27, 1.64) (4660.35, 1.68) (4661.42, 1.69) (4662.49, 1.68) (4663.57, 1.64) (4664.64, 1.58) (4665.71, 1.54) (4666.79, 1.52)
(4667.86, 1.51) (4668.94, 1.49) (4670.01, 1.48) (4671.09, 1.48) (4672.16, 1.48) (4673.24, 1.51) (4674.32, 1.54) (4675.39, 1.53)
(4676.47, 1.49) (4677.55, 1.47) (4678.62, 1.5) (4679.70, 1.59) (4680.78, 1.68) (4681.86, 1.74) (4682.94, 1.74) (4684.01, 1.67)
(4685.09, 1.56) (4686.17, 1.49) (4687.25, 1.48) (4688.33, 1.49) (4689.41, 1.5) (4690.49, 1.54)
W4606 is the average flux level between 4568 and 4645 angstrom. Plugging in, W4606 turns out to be 1.6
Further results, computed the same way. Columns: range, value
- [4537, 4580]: 1.61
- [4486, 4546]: 1.61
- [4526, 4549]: 1.52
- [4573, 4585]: 1.6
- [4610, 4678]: 1.59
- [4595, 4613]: 1.52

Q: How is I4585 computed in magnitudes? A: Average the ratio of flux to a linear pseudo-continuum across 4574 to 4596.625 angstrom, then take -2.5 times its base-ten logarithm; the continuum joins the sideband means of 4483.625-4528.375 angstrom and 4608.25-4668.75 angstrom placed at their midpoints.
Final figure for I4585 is 0.02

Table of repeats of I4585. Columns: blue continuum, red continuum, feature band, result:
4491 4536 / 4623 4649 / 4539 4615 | 0.035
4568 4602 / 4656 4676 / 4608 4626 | -0.028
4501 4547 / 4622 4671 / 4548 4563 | 0.009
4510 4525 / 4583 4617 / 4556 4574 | 0.031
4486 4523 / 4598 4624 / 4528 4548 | 0.081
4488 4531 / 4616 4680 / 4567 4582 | 0.024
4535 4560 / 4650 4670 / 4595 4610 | 0.047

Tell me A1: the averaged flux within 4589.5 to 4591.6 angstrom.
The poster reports 1.51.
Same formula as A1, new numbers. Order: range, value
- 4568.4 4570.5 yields 1.58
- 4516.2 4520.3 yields 1.78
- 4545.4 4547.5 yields 1.61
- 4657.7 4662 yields 1.65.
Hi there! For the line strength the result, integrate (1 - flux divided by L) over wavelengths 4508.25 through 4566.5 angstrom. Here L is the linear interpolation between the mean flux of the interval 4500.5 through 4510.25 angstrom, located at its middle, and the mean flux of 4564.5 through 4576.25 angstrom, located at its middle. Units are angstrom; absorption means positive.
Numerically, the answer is 2.1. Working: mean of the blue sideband 1.73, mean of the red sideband 1.59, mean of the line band 1.6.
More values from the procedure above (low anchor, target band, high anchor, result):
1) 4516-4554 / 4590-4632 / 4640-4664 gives 0.8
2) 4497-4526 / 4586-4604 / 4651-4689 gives 1.0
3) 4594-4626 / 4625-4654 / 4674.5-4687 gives -0.8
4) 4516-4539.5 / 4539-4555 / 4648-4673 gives -1.1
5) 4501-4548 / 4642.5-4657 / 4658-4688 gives 0.0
